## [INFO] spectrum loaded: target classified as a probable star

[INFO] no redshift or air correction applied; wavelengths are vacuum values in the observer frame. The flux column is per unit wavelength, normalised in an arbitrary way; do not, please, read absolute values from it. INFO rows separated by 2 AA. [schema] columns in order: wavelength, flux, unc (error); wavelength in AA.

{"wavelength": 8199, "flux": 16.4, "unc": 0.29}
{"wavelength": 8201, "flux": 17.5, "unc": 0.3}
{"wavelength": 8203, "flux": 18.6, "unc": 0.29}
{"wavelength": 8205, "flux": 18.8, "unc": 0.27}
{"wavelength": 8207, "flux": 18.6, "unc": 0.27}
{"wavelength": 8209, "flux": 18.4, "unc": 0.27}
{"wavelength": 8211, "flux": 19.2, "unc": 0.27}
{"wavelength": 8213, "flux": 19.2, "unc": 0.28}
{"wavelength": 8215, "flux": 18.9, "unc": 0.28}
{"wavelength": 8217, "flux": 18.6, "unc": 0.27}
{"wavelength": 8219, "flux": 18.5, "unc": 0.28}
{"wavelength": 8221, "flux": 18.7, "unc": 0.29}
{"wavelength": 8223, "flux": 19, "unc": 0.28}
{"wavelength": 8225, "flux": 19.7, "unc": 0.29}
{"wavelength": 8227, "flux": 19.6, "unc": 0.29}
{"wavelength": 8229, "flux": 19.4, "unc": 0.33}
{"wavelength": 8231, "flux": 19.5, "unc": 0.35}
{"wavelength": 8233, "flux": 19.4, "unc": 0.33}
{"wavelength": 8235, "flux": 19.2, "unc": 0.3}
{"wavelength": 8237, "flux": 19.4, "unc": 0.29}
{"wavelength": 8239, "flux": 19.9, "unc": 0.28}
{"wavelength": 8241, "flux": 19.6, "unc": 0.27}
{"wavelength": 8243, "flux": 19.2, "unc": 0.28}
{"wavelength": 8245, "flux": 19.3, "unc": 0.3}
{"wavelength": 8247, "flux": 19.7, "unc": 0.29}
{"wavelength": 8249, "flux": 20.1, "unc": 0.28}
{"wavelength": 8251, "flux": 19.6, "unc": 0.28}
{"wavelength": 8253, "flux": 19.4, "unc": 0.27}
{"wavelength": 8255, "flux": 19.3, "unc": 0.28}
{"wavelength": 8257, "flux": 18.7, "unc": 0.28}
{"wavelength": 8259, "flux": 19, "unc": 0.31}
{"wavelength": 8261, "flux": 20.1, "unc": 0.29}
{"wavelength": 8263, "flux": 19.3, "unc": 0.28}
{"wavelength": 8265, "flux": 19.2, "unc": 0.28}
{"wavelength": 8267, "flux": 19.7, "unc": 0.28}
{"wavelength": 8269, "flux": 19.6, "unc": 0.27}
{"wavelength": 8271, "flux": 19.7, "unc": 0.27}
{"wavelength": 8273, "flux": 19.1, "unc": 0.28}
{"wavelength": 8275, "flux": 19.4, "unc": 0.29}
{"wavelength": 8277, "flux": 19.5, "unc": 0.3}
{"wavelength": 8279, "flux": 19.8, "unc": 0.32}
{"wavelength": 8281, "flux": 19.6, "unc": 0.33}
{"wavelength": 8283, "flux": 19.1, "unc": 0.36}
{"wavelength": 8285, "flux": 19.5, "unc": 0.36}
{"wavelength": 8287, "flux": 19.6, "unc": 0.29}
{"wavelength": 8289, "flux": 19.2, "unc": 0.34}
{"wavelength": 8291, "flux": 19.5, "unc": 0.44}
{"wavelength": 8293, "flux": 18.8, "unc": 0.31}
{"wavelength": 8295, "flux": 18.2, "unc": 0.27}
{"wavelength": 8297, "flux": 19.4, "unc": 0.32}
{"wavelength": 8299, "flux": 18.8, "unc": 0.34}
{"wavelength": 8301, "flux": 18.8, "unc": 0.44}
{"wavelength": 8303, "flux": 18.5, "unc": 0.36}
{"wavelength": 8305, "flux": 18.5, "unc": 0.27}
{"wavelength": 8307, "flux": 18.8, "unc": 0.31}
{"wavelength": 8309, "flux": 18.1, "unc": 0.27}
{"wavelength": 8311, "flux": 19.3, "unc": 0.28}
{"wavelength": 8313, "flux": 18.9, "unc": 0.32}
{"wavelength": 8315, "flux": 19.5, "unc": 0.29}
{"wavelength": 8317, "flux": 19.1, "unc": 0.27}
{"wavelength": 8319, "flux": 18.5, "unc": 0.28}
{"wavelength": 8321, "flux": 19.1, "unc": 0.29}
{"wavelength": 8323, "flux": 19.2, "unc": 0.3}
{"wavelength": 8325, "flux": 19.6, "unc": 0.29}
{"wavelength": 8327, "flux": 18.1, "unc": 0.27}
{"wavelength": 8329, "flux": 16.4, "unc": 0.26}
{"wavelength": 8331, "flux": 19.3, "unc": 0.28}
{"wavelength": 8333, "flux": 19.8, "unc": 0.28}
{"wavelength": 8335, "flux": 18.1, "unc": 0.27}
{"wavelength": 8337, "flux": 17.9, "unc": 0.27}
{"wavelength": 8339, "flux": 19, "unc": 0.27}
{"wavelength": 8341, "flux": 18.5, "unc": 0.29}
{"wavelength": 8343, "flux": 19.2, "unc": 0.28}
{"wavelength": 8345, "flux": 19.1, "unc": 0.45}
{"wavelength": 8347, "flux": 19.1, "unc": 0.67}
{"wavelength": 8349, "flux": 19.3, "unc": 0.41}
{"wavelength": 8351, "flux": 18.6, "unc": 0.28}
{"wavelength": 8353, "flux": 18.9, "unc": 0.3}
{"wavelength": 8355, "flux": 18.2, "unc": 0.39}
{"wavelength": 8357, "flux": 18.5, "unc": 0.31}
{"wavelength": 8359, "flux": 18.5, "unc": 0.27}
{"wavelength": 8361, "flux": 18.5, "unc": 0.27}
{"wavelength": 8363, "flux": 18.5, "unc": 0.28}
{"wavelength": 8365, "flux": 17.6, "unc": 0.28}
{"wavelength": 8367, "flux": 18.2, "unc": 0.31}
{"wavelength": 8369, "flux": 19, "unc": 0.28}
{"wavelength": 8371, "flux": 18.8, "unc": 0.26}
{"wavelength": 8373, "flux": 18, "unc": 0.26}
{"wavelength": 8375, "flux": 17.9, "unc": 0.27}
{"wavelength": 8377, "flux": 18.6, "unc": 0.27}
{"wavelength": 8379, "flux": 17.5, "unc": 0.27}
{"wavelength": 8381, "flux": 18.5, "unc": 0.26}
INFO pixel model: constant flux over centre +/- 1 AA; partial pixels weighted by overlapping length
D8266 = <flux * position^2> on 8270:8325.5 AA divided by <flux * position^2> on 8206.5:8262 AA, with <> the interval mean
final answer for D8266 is 1.01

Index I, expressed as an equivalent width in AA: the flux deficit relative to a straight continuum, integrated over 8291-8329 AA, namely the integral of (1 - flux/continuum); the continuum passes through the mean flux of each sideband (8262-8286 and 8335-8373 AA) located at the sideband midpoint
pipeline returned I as 0.5 AA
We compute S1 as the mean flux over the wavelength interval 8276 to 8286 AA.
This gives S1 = 19.5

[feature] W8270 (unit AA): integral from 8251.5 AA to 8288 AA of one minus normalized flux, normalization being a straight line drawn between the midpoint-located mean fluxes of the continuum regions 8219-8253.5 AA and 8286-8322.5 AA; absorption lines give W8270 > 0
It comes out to -0.5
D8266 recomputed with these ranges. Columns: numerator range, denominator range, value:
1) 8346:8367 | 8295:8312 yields 1.00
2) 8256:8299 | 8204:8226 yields 1.04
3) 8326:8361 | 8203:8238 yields 1.01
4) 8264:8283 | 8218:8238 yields 1.02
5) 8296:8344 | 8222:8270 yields 0.98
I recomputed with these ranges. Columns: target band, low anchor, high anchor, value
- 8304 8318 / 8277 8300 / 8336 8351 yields 0.1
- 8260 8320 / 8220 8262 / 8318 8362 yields -0.3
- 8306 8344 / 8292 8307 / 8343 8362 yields 0.0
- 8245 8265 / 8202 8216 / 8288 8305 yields -0.6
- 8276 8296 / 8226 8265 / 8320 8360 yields -0.1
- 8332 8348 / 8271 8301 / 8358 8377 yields -0.2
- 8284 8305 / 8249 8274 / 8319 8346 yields 0.1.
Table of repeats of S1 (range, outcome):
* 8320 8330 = 18.5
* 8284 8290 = 19.4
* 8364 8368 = 17.9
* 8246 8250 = 19.9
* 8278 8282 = 19.7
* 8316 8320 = 18.8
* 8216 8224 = 18.7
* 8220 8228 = 19.2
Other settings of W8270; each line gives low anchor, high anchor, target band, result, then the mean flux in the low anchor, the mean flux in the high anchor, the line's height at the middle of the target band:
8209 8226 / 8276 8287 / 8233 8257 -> -0.37 AA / 18.9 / 19.5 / 19.2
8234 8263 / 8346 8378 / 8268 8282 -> -0.21 AA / 19.5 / 18.5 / 19.2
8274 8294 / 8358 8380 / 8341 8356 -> -0.27 AA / 19.4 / 18.3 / 18.6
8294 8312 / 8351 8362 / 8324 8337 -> 0.08 AA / 18.7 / 18.5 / 18.6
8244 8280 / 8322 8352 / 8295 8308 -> 0.23 AA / 19.5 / 18.7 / 19.1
